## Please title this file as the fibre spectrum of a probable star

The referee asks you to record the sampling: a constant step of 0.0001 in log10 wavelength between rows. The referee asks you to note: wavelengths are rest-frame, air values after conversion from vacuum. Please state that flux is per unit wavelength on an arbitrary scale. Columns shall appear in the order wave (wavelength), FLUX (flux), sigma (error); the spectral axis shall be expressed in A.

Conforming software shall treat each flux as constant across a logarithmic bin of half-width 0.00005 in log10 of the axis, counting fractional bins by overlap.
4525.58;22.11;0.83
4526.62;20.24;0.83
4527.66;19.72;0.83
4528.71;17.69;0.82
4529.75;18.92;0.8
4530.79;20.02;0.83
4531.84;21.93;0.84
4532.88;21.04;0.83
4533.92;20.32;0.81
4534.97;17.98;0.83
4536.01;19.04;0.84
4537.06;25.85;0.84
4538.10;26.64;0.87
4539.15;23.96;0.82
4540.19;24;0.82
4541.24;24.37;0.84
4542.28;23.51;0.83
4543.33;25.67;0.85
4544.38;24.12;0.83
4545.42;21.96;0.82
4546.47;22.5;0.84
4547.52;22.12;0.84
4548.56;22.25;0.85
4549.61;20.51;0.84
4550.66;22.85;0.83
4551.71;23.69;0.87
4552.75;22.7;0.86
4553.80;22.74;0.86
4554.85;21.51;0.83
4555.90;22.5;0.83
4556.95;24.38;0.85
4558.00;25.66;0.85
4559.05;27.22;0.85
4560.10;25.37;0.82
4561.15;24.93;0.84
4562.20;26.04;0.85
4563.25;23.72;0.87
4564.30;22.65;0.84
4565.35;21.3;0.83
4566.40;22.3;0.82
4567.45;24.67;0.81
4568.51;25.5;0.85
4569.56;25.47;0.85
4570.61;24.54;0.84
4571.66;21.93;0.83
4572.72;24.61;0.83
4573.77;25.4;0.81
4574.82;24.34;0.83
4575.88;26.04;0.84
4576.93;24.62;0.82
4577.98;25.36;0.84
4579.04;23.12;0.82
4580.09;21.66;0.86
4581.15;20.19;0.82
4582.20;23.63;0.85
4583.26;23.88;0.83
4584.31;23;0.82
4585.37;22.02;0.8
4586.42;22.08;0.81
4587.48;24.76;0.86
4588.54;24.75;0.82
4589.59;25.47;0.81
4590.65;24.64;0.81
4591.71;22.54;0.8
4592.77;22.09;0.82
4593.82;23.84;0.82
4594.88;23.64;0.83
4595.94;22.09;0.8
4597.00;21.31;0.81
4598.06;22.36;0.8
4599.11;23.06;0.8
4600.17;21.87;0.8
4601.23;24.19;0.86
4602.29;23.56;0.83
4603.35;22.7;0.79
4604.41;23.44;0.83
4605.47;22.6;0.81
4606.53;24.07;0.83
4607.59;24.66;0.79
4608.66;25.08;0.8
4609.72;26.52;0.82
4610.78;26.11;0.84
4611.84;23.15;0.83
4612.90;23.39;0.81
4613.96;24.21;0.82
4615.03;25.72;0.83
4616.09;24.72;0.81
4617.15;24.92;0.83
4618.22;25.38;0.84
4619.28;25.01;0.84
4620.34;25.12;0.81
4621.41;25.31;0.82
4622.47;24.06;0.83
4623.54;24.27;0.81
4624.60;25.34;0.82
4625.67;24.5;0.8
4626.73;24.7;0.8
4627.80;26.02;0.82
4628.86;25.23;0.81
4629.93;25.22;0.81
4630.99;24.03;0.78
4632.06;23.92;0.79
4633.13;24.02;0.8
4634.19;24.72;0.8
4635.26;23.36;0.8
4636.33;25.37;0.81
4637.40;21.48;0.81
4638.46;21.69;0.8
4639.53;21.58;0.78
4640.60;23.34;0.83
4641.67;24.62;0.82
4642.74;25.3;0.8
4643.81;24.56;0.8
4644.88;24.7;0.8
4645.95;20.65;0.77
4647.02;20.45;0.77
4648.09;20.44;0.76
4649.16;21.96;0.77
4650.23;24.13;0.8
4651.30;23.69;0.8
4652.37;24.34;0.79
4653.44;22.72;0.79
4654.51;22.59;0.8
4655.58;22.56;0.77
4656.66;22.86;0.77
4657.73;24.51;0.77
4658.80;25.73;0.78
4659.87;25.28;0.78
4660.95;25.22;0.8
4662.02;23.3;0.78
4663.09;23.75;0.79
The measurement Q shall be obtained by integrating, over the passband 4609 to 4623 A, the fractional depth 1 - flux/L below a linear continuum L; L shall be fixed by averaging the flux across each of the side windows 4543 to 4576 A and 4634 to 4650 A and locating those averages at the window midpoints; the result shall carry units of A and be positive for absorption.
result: -1.0 A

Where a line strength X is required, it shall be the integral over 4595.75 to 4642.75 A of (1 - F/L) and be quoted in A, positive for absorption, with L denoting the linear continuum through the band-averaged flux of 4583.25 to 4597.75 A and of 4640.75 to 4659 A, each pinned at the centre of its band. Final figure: -1.7 A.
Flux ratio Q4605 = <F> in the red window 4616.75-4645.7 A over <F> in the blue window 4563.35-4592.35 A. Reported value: 1.03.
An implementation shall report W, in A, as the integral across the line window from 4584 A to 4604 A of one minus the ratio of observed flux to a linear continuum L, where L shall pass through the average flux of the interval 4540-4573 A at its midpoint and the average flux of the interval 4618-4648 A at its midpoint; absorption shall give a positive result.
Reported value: 0.56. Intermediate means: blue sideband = 23.7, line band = 23.2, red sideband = 24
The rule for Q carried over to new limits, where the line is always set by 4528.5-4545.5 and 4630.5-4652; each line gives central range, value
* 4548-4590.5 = -2.22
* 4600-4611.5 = -0.62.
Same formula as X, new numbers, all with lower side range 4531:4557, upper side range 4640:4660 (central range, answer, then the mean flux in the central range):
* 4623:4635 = -0.77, 24.7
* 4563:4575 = -0.54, 23.9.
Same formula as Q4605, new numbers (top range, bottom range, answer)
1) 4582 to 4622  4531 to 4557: 1.05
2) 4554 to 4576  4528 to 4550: 1.10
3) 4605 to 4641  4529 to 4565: 1.06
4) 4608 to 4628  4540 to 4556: 1.09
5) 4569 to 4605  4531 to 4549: 1.03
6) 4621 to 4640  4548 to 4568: 1.03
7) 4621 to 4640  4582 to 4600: 1.04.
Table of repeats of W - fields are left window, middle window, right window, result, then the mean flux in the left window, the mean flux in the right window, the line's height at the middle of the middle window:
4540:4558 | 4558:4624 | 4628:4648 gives -1.95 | 23.1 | 23.5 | 23.3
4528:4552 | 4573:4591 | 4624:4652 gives -0.80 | 22.2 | 23.7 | 22.8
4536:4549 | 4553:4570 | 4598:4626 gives -0.15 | 23.7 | 24.3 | 23.9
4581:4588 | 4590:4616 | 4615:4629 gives 0.34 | 22.9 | 25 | 24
